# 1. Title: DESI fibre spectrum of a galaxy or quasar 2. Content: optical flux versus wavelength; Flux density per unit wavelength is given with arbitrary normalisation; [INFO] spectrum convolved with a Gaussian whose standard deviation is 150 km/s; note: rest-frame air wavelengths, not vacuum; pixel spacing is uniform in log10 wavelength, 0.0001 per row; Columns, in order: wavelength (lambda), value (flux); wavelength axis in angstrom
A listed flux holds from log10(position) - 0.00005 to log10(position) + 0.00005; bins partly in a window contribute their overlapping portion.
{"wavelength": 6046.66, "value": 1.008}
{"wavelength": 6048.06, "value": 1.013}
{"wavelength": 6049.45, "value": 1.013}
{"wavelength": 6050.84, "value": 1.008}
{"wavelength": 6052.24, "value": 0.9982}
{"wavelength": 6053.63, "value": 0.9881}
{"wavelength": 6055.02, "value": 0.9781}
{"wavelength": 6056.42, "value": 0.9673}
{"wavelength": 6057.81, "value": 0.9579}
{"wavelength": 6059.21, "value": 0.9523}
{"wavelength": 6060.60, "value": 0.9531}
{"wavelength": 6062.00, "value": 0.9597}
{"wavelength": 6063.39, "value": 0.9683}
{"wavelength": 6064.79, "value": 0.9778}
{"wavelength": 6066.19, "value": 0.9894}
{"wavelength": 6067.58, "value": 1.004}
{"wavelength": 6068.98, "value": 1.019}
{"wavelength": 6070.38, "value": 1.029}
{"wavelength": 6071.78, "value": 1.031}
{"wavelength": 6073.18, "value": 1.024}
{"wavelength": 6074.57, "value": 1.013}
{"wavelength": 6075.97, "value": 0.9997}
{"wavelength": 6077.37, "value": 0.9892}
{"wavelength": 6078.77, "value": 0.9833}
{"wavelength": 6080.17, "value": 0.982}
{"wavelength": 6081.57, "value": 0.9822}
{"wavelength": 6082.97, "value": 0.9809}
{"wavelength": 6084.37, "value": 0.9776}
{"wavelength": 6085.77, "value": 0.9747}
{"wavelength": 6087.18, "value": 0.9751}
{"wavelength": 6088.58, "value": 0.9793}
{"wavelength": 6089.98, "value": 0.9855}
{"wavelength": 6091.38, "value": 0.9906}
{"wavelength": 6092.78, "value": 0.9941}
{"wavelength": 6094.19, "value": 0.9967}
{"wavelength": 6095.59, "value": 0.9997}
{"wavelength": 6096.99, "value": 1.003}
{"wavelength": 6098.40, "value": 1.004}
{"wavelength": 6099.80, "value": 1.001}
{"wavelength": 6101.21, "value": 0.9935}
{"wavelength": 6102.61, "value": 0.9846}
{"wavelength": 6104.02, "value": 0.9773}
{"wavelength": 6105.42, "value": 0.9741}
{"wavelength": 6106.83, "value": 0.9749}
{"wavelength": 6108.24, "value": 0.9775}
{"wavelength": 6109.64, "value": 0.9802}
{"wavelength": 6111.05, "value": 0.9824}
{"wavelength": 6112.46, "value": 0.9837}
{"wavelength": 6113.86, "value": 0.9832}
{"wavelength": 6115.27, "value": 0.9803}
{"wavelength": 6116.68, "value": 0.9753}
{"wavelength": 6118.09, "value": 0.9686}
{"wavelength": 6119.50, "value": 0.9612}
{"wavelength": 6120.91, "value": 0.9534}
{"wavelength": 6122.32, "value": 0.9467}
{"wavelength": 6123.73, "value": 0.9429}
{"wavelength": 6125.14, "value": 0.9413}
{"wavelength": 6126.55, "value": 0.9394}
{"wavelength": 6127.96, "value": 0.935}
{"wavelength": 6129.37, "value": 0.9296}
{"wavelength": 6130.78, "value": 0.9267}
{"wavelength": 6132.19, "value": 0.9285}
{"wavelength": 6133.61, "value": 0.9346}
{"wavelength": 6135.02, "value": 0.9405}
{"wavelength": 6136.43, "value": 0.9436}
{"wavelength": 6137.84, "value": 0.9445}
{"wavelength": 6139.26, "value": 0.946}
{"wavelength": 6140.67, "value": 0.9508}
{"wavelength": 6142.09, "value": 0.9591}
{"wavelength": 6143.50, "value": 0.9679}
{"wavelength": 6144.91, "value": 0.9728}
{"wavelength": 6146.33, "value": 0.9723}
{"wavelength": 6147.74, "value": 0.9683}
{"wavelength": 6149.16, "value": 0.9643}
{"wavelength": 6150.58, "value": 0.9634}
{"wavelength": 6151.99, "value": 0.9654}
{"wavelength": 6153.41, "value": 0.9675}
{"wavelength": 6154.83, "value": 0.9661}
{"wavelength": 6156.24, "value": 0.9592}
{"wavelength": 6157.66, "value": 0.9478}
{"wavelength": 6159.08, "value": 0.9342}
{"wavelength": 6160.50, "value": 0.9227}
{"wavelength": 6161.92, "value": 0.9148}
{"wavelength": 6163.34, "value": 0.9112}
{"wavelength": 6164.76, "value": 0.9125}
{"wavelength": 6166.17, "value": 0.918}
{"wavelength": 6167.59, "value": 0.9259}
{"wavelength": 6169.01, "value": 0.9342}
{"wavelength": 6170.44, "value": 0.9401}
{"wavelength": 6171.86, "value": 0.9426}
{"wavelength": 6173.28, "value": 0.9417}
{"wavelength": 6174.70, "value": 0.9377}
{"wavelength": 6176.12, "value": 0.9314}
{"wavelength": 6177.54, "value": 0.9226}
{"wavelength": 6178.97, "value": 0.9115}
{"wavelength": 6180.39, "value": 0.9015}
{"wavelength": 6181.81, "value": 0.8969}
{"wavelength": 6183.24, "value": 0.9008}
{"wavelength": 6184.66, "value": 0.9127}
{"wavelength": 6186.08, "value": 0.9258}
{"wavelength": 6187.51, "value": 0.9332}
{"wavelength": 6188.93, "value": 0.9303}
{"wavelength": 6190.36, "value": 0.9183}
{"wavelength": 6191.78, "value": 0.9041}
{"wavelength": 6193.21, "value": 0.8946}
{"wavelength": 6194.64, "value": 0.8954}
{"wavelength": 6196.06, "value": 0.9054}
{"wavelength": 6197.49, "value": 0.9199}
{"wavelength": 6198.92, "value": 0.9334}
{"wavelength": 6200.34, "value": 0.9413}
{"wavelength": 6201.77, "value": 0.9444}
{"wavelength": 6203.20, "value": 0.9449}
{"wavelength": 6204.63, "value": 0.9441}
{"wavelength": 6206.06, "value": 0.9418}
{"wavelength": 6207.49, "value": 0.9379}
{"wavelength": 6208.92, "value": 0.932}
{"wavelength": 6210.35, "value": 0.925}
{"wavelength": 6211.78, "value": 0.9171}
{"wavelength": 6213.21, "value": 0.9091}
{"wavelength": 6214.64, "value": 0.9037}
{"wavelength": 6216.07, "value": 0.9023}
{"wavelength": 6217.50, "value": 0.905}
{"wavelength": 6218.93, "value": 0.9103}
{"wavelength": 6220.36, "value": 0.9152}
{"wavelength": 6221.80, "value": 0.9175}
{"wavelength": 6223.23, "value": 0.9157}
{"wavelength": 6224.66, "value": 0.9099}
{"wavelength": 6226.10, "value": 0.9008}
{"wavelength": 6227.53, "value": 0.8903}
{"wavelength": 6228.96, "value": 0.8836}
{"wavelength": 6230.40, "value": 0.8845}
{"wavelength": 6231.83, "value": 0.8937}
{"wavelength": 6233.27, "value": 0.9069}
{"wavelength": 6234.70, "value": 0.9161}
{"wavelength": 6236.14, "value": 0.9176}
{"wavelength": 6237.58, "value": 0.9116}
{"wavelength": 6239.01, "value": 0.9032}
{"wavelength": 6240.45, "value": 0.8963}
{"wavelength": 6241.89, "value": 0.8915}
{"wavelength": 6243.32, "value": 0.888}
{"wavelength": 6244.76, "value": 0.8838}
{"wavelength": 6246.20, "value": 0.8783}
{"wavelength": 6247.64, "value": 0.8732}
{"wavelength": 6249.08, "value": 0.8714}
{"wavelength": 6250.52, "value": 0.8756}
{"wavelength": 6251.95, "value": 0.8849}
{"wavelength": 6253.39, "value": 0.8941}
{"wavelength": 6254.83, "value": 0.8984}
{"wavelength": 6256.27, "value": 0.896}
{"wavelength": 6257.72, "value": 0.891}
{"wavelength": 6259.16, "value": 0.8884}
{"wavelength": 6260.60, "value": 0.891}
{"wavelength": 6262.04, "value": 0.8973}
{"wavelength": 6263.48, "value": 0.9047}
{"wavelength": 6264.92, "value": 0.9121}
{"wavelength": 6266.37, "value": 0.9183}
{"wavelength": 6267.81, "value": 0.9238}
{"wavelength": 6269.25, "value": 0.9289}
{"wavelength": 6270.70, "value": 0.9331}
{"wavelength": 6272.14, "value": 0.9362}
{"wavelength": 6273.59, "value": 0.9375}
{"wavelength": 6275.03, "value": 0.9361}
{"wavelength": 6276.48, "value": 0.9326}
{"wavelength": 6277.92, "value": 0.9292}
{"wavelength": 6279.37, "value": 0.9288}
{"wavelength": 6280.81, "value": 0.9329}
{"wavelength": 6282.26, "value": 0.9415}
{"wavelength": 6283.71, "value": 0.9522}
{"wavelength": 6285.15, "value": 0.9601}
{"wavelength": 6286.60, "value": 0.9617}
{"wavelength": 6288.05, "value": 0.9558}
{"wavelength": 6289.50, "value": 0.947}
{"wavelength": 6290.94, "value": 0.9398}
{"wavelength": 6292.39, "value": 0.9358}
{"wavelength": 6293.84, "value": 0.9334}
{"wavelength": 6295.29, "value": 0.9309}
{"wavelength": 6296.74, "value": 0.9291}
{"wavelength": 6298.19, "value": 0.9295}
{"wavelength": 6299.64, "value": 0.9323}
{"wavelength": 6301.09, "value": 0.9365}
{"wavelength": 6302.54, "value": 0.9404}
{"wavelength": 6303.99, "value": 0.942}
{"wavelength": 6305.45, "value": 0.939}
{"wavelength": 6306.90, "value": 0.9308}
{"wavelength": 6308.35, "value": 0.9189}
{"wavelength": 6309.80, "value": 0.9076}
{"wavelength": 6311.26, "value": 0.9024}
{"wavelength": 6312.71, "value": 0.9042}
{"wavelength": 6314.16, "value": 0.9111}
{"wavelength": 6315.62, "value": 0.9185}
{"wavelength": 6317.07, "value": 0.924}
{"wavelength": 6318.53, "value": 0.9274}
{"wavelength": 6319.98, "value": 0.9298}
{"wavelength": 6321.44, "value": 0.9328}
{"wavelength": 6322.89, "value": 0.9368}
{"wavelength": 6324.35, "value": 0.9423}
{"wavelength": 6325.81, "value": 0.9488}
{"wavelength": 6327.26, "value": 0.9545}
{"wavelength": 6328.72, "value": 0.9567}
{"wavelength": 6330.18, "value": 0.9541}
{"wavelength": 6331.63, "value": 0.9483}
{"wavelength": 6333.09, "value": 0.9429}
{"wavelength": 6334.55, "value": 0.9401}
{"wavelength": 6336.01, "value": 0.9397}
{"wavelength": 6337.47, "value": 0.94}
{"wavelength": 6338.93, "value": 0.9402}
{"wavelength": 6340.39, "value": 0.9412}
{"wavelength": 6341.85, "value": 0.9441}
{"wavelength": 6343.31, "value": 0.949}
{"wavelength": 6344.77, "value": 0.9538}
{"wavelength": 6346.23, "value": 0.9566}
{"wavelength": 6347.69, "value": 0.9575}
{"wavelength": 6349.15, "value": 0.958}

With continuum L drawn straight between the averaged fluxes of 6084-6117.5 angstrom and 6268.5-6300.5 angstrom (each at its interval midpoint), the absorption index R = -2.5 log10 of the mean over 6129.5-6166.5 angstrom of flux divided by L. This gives 0.03 mag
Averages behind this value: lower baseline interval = 0.985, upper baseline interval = 0.938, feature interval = 0.946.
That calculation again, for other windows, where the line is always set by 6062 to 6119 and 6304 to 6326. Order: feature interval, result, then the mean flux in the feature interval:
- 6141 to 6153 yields 0.01 mag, 0.966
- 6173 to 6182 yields 0.05 mag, 0.921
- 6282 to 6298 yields -0.01 mag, 0.944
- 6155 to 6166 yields 0.04 mag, 0.931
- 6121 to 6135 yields 0.05 mag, 0.937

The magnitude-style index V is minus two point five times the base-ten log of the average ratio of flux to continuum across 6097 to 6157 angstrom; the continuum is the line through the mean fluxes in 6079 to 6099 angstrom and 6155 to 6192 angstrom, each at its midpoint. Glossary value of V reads 0.00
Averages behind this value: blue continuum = 0.987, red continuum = 0.925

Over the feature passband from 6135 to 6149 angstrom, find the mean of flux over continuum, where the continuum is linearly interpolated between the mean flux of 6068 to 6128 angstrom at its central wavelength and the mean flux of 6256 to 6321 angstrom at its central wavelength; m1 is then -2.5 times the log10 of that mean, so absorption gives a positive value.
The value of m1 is 0.014 mag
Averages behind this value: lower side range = 0.984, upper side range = 0.927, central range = 0.958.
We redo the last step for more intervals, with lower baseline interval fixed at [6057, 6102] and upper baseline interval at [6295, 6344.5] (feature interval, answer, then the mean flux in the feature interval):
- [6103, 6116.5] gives 0.004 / 0.979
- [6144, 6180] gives 0.033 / 0.942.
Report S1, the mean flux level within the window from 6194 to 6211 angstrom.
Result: 0.931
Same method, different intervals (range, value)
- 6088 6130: 0.975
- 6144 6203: 0.932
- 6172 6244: 0.915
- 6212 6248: 0.901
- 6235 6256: 0.891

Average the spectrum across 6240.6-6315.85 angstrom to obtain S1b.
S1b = 0.918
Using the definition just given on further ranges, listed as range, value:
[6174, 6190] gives 0.919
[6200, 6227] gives 0.921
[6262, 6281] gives 0.926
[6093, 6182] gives 0.954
